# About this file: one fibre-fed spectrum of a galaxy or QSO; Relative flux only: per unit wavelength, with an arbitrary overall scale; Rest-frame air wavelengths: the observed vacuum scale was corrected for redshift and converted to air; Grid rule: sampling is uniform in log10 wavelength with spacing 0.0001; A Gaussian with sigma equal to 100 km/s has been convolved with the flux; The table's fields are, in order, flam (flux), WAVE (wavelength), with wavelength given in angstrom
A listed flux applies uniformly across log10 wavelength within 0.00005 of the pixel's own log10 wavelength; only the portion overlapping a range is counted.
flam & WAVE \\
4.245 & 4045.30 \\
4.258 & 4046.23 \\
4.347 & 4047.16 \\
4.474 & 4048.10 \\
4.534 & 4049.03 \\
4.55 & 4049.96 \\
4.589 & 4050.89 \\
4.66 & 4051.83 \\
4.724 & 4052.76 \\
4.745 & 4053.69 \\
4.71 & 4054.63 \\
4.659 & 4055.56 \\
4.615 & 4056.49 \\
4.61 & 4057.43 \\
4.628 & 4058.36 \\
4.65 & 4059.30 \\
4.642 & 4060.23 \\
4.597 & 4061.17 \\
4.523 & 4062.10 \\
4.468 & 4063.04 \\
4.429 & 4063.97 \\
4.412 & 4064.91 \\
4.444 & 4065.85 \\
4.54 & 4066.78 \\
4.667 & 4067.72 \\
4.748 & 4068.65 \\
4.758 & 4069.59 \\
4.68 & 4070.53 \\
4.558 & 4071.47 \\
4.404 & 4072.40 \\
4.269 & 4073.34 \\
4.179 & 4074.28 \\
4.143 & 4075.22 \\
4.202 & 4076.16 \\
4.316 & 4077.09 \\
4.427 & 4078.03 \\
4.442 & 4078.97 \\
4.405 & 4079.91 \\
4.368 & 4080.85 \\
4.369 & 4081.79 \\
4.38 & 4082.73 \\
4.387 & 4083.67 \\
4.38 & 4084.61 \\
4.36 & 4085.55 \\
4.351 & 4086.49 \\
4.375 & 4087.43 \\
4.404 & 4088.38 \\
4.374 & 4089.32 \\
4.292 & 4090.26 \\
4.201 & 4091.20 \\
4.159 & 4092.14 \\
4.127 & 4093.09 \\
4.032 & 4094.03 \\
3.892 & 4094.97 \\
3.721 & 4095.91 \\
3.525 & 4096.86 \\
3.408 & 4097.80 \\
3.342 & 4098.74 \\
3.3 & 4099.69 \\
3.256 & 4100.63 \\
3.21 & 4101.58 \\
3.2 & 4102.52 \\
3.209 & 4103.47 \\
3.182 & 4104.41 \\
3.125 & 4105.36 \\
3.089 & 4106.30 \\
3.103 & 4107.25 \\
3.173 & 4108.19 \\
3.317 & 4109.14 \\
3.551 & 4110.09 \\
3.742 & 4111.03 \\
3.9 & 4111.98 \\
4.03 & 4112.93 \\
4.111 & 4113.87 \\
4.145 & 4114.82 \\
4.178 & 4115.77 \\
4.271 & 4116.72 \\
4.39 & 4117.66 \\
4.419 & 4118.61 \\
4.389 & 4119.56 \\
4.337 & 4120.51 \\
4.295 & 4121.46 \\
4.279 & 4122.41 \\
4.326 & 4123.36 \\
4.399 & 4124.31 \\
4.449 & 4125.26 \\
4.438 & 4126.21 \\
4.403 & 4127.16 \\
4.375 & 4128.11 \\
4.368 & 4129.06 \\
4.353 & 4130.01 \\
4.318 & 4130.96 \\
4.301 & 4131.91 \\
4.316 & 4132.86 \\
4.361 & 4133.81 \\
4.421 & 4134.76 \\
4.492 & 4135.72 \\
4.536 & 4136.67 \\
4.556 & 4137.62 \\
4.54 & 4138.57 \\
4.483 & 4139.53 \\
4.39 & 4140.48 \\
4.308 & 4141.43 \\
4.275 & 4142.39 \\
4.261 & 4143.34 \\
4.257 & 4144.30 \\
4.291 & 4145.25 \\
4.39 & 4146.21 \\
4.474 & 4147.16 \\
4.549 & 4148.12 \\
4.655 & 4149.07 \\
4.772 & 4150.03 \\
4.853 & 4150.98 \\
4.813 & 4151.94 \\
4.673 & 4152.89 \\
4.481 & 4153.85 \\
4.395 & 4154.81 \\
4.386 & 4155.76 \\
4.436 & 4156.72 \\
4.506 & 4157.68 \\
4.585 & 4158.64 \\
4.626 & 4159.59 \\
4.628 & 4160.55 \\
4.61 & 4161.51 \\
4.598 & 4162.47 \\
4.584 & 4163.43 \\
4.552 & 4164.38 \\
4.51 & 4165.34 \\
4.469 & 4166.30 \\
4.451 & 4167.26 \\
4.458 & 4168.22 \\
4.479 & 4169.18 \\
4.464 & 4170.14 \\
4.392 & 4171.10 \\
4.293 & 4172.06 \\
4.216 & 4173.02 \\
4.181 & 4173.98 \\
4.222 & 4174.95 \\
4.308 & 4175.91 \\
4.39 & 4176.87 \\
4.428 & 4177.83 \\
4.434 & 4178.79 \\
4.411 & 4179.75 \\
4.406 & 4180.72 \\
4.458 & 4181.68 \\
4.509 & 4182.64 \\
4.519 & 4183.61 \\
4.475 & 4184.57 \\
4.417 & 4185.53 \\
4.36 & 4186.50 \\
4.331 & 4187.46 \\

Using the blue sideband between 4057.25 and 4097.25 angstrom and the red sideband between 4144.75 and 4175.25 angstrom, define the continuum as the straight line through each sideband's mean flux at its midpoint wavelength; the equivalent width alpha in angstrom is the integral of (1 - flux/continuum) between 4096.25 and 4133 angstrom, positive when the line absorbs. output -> 4.5 angstrom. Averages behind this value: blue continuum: 4.37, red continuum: 4.5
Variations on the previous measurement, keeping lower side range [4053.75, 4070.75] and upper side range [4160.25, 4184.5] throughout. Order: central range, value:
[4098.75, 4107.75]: 2.67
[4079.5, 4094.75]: 0.87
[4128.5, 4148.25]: 0.43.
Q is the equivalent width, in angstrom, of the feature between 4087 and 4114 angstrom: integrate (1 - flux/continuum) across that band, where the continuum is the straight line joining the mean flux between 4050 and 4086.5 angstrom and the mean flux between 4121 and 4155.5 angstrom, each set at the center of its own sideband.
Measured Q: 4.9 angstrom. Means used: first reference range 4.5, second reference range 4.44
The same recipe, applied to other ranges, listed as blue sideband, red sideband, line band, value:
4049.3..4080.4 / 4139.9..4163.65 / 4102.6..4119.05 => 3.02 angstrom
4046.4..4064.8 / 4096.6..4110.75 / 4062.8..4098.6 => -3.73 angstrom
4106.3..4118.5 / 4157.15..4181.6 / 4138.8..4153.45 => -1.07 angstrom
